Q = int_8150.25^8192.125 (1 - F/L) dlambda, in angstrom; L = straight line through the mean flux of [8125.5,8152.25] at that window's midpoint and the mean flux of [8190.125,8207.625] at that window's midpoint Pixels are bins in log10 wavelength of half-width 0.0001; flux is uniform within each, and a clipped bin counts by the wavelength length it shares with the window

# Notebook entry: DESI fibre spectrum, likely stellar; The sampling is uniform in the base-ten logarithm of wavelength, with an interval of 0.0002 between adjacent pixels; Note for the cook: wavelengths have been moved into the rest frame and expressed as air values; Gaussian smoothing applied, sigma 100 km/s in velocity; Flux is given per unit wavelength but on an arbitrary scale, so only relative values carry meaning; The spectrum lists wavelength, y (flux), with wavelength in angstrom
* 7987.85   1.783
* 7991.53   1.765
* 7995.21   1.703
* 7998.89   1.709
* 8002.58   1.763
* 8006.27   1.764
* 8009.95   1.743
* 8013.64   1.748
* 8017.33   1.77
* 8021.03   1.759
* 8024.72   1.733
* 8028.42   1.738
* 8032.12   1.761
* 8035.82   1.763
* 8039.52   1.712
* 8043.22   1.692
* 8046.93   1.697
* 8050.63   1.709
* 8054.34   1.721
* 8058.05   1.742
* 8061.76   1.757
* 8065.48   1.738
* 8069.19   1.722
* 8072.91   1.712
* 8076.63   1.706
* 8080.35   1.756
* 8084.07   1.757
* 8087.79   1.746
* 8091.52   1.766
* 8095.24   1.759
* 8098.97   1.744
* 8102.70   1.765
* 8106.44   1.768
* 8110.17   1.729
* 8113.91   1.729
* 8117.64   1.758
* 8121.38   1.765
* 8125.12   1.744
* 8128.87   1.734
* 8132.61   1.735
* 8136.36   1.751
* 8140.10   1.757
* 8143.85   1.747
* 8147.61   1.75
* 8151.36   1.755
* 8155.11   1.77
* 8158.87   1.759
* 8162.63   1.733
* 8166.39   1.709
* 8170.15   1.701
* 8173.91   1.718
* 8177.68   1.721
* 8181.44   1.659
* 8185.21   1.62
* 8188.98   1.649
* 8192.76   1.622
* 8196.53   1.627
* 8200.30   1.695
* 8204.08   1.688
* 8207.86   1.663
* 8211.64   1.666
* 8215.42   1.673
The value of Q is -0.15 angstrom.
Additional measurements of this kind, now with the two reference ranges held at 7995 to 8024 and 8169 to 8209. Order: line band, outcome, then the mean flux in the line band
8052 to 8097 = -0.6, 1.74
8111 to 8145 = -1.0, 1.75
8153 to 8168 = -0.6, 1.74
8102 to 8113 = -0.3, 1.75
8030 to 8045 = 0.0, 1.73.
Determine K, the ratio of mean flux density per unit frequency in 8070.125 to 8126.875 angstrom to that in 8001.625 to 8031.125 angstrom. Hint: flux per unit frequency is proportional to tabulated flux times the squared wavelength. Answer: 1.02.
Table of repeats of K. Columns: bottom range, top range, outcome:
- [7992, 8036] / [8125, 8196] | 1.02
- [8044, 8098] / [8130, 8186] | 1.02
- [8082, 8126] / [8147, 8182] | 1.00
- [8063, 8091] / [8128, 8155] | 1.02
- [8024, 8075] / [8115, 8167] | 1.03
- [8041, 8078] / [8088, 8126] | 1.03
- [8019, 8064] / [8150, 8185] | 1.02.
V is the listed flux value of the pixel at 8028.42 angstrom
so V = 1.738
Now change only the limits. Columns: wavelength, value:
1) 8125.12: 1.744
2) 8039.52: 1.712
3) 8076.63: 1.706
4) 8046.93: 1.697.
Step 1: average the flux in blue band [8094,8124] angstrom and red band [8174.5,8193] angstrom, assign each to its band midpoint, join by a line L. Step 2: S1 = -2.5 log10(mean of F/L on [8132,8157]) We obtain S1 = -0.03 mag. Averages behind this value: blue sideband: 1.75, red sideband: 1.66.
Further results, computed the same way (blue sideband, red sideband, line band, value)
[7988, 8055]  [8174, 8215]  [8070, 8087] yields -0.01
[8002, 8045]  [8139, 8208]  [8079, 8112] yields -0.02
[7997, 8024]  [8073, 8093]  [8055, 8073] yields 0.01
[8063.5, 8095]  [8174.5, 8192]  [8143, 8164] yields -0.04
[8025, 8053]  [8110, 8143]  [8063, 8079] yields 0.01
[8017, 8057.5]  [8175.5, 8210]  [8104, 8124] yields -0.03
